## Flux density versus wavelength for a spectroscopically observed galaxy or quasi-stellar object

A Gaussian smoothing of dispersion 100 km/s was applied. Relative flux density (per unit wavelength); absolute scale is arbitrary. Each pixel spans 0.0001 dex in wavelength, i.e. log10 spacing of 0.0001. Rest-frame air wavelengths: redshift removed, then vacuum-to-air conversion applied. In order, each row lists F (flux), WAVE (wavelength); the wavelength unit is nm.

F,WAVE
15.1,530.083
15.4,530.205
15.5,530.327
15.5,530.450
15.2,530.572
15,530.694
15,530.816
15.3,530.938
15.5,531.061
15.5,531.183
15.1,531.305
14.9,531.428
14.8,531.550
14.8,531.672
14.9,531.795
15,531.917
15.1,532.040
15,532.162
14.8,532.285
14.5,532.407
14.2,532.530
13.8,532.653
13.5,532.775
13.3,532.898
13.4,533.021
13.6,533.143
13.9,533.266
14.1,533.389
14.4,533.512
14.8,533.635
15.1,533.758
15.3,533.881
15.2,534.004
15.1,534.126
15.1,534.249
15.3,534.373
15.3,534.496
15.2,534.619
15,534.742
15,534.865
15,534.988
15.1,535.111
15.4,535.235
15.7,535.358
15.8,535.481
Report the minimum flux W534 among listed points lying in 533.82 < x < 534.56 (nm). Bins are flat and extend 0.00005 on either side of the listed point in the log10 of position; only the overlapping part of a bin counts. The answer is 15.1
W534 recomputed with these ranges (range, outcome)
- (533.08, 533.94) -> 13.6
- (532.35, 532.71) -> 13.8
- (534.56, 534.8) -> 15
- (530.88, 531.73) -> 14.8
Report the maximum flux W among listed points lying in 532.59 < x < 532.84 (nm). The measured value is 13.8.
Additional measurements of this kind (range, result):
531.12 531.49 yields 15.5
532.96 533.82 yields 15.1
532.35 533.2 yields 14.5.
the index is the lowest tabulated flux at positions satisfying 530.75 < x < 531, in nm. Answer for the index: 15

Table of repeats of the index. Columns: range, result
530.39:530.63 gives 15.2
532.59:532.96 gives 13.3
